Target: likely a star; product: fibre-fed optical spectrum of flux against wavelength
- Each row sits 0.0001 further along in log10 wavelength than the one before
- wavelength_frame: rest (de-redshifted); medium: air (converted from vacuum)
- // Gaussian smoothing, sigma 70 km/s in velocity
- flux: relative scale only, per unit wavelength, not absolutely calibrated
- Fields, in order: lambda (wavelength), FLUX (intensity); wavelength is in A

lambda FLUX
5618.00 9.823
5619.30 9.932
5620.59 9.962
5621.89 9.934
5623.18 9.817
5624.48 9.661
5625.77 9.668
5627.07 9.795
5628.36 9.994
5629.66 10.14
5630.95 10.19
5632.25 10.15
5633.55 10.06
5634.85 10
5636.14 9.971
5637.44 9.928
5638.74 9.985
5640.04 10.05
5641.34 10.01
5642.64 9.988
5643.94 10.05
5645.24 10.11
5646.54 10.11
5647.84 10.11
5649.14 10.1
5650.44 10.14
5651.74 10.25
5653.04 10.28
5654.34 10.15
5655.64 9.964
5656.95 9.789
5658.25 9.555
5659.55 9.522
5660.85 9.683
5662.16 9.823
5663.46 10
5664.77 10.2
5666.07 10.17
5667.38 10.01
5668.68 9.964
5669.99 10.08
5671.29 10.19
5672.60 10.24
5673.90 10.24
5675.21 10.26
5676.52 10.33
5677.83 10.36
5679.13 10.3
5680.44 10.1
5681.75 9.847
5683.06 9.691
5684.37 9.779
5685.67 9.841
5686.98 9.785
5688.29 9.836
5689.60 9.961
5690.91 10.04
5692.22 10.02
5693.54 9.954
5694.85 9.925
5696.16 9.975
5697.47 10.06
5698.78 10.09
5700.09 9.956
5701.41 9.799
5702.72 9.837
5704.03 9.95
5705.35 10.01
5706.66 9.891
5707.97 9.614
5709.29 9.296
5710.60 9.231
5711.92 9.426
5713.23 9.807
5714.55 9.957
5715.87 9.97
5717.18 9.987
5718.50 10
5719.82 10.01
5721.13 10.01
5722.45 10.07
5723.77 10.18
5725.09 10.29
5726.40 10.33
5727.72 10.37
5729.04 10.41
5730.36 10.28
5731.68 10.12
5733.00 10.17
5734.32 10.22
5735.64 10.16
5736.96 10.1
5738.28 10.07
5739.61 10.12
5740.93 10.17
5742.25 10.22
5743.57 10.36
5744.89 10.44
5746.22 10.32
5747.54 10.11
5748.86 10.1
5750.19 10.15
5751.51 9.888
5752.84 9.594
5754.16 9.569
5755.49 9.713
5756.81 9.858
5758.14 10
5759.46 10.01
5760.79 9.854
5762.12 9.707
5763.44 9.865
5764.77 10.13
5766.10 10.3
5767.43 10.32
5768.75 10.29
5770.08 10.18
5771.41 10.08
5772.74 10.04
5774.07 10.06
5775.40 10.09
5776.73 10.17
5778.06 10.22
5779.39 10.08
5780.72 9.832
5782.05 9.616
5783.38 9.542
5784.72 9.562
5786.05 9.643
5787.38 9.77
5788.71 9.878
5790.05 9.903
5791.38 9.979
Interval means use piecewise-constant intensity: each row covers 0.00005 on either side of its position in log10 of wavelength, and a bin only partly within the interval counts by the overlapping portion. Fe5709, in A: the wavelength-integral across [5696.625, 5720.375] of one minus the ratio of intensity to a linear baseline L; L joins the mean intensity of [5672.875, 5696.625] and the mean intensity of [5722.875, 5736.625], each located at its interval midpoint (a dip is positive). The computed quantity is 0.73 A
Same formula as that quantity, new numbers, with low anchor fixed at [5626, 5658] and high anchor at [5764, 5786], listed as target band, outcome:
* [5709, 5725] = 0.27 A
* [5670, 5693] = -0.03 A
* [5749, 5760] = 0.18 A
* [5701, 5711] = 0.32 A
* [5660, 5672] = 0.04 A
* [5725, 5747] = -0.48 A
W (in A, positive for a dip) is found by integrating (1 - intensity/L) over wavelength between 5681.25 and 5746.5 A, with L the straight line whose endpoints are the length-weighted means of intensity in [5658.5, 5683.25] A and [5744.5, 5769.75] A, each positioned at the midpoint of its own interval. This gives 0.2 A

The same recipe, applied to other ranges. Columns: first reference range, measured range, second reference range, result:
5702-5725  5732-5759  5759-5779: -0.2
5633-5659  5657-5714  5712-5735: 0.9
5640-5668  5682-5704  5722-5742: 0.4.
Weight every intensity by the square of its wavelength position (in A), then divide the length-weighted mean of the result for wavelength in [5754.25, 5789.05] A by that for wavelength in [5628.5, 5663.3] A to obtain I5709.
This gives 1.0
